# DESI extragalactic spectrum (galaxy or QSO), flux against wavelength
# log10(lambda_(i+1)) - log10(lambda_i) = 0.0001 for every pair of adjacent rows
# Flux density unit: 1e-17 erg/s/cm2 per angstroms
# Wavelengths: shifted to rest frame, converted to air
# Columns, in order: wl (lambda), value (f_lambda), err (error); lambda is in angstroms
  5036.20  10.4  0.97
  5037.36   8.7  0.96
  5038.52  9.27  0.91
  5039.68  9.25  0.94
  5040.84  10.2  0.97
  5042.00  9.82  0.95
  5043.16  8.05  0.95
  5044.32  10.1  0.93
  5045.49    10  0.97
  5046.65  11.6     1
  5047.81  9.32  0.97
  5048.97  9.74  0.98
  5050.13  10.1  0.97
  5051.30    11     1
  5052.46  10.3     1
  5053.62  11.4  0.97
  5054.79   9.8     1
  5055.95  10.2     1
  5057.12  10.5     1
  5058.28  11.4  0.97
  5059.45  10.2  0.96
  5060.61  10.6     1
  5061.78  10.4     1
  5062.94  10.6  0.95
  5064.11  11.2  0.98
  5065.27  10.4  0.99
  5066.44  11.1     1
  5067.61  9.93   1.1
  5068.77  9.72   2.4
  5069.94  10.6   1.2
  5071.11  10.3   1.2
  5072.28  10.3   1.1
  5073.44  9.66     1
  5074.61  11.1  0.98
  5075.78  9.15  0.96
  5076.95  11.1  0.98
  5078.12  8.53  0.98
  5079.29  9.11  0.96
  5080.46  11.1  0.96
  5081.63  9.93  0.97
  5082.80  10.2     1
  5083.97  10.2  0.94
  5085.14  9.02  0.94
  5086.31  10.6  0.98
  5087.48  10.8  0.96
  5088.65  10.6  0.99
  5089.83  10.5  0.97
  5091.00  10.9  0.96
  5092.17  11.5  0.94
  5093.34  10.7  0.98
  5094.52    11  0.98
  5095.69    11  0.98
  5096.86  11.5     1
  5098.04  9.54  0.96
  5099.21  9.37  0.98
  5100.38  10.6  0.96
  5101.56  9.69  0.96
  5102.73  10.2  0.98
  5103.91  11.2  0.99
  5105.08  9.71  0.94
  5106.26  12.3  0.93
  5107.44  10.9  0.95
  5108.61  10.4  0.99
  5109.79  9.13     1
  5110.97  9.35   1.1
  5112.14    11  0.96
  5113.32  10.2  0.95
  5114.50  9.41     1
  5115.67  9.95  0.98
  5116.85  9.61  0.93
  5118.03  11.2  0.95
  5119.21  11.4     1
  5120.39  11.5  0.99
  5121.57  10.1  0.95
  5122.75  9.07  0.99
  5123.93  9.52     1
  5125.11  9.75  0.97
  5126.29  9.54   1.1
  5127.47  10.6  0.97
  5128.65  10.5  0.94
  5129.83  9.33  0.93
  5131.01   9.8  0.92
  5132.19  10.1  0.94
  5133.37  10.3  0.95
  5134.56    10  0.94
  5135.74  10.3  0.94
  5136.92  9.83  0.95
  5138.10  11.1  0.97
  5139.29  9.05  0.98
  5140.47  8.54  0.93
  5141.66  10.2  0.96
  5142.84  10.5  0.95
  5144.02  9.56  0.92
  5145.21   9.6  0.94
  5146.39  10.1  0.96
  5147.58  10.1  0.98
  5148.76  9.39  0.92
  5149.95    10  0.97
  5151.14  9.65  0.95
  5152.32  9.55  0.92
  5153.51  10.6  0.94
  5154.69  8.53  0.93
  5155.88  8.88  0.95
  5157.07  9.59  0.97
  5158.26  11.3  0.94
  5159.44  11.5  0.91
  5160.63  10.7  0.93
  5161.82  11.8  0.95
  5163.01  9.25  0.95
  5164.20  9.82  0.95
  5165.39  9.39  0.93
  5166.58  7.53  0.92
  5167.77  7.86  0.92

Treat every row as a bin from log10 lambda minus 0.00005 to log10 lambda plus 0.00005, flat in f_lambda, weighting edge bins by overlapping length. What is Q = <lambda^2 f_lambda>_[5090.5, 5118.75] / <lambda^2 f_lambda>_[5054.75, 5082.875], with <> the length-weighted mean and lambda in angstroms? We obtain 1.0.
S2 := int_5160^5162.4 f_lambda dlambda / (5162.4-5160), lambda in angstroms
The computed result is 11.2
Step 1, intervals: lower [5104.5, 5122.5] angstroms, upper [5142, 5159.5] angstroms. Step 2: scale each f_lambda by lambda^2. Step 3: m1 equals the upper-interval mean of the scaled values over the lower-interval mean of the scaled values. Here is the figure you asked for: 0.97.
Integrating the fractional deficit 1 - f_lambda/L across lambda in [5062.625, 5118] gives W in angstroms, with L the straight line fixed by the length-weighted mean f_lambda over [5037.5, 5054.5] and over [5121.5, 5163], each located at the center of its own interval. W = -2.0 angstroms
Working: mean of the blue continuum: 9.97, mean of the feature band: 10.3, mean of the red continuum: 9.96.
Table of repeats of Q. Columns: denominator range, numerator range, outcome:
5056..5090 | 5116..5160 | 1.00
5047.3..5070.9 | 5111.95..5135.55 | 1.00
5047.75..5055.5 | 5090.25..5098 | 1.08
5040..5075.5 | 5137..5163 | 1.01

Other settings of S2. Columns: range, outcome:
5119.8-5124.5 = 10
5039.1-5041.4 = 9.72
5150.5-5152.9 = 9.62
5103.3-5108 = 11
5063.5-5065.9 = 10.8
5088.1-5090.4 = 10.5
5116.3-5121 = 10.9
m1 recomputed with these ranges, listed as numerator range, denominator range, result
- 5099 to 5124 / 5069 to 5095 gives 1.01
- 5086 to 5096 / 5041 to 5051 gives 1.12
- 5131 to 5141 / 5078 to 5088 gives 1.01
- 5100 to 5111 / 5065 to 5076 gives 1.03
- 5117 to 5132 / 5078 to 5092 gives 1.01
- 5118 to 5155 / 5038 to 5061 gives 1.02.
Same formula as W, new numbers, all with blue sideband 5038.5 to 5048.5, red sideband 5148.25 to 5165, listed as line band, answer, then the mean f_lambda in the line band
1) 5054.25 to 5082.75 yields -1.4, 10.3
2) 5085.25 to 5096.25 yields -1.0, 10.8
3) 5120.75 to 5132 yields 0.1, 9.85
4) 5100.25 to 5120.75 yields -1.0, 10.4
